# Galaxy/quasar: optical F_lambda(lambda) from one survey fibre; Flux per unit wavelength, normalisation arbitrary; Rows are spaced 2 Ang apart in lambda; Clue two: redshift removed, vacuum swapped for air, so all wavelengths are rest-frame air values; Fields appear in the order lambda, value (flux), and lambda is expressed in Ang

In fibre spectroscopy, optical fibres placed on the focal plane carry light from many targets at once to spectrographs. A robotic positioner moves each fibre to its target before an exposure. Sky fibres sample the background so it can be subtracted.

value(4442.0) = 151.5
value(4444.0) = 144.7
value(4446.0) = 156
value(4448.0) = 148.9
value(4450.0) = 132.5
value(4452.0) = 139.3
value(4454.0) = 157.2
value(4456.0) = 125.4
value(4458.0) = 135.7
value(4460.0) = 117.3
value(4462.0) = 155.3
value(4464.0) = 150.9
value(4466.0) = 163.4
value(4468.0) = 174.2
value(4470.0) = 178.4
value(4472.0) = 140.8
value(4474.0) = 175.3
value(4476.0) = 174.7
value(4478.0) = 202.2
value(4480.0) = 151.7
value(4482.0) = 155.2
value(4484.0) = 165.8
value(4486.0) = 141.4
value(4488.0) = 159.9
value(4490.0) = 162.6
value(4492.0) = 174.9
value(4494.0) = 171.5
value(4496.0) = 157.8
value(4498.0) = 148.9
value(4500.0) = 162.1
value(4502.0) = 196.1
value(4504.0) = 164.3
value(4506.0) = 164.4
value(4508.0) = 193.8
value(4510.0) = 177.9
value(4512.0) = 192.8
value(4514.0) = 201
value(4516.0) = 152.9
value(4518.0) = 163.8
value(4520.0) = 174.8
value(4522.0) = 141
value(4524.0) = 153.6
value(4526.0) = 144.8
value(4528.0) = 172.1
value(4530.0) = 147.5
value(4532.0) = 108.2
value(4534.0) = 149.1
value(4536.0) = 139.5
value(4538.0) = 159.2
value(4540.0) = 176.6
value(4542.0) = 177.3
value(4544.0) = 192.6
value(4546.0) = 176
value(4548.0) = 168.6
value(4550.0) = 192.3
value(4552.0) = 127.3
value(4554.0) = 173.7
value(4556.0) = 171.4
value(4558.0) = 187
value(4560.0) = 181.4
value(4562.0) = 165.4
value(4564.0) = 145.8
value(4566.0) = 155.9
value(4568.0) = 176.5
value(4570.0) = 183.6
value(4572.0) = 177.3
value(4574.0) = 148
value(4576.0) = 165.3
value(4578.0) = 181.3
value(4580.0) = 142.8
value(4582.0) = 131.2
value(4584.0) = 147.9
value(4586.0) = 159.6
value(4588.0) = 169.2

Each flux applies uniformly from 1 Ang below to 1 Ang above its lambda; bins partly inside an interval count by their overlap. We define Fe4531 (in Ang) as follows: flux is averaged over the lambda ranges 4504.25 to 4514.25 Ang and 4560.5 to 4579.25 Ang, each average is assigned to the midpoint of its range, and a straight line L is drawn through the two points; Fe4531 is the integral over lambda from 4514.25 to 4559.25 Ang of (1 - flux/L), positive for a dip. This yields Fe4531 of 3.4 Ang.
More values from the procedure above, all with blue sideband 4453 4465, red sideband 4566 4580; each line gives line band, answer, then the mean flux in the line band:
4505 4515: -2.15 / 186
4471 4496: -3.07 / 164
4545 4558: -0.50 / 170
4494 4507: -1.33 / 166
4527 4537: 0.96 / 143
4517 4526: -0.05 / 157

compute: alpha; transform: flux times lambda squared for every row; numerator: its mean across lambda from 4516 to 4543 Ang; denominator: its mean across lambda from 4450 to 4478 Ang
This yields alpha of 1.0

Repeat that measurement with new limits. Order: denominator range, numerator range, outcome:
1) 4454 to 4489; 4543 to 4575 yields 1.13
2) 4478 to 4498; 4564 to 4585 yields 1.03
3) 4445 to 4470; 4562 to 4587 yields 1.14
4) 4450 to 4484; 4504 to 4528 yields 1.11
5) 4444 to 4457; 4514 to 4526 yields 1.15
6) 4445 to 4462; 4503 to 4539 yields 1.19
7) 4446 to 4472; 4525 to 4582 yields 1.15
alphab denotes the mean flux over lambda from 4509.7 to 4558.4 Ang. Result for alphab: 164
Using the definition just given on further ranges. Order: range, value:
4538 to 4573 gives 172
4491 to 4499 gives 163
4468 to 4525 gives 168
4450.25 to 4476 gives 151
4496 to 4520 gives 174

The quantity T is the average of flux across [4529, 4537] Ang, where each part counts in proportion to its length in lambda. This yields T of 136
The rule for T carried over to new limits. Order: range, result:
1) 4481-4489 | 156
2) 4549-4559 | 170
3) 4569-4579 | 171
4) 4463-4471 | 167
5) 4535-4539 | 149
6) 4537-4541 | 168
